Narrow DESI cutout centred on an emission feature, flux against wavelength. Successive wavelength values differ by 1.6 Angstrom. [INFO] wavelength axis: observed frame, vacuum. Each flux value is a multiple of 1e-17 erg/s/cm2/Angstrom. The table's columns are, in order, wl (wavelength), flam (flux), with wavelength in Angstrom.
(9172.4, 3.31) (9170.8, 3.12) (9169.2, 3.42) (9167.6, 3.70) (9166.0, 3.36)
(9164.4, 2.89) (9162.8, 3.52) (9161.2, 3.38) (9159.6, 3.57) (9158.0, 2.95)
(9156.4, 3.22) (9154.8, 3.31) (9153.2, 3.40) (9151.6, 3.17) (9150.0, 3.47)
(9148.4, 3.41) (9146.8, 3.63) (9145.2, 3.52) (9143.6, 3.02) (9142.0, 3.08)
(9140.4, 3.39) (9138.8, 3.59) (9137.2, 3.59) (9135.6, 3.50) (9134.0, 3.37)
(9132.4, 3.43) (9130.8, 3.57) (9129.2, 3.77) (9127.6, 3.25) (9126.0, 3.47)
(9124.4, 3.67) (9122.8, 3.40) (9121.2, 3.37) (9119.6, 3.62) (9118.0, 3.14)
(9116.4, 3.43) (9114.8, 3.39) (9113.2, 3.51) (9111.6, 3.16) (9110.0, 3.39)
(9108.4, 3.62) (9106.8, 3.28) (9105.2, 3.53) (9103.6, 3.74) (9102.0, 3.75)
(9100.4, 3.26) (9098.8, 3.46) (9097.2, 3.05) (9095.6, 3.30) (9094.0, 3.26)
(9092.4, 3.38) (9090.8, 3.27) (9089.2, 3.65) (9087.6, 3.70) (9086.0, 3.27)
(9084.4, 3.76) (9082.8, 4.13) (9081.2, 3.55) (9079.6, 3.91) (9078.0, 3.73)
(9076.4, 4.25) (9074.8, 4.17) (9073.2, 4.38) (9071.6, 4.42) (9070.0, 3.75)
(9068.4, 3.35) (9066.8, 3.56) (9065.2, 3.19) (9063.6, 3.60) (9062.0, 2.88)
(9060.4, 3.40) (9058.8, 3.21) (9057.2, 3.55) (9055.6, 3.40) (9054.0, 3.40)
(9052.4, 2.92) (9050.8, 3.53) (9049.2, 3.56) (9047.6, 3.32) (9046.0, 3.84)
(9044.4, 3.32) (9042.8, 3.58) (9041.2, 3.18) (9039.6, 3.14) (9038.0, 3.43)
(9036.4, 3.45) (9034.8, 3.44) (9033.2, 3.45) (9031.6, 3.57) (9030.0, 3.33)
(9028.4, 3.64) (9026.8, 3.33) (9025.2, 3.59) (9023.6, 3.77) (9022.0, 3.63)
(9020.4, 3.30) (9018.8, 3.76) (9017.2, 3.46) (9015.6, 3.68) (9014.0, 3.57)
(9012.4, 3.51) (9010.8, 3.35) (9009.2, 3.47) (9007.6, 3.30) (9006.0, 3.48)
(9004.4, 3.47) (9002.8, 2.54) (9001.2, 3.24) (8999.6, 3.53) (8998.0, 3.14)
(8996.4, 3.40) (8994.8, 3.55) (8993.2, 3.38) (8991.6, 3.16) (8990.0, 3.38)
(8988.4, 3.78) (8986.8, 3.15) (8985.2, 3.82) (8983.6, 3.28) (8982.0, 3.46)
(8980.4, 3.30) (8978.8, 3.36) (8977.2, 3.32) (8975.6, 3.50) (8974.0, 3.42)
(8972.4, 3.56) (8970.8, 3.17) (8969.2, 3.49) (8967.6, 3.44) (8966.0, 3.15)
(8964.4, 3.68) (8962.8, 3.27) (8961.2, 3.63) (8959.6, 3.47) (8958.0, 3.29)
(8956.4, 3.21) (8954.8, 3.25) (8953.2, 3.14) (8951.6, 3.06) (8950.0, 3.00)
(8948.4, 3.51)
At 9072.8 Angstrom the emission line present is [N II] 6583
